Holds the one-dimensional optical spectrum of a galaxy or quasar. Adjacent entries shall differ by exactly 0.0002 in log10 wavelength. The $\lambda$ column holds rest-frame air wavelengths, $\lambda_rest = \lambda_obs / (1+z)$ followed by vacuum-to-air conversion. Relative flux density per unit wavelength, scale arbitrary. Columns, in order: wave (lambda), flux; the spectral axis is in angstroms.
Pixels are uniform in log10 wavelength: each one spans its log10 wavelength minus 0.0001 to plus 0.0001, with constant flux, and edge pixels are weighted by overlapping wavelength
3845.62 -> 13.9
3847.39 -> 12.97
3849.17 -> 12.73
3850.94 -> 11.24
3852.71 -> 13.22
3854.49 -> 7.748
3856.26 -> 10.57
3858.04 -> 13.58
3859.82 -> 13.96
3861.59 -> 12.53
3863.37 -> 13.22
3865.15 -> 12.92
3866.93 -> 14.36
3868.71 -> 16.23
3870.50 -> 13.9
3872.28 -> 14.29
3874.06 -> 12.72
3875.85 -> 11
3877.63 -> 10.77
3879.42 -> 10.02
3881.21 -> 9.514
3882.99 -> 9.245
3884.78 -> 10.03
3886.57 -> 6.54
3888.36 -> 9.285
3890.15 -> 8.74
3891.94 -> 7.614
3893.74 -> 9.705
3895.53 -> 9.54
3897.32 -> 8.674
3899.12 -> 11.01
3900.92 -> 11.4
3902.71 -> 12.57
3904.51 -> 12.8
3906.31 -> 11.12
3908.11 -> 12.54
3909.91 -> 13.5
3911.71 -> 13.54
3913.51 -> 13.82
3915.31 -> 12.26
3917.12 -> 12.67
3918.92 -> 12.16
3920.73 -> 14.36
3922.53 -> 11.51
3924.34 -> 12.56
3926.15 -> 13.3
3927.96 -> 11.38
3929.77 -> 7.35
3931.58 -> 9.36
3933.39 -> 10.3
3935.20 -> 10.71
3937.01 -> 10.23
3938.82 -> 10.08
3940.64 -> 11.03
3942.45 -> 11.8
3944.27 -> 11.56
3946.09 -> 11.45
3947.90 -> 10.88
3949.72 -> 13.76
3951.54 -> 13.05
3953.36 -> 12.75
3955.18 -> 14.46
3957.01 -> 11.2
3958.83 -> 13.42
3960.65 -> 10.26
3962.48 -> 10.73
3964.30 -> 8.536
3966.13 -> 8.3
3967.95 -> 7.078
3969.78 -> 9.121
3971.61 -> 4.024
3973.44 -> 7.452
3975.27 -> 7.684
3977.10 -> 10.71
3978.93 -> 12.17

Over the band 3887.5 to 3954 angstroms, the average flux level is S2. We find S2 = 11.4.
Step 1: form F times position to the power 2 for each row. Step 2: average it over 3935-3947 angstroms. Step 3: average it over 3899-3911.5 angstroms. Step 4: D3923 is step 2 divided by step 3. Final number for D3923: 0.91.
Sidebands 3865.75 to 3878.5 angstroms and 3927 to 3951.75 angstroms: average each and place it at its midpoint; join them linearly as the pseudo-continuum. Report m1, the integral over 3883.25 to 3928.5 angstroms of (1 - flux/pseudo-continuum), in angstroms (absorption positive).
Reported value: 2.7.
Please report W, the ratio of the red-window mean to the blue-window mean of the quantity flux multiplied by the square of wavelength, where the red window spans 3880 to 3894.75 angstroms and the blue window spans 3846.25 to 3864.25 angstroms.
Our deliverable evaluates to 0.74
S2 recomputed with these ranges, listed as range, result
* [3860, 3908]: 11.2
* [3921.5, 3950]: 11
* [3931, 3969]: 11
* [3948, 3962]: 12.5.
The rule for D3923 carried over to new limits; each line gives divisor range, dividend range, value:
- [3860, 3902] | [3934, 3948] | 1.02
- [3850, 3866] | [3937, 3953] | 1.01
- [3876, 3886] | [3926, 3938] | 1.06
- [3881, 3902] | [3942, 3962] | 1.35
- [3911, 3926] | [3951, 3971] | 0.85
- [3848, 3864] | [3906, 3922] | 1.10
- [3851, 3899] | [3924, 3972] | 1.00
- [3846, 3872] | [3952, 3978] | 0.80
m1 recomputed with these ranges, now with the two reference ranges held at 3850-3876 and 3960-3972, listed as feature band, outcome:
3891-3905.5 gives 1.1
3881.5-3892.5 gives 2.9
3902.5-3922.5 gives -3.9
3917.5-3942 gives -2.8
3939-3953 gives -3.9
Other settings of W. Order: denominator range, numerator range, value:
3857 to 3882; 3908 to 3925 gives 1.04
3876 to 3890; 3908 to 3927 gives 1.40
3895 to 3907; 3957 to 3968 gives 0.94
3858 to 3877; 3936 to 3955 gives 0.91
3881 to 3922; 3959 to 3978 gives 0.80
